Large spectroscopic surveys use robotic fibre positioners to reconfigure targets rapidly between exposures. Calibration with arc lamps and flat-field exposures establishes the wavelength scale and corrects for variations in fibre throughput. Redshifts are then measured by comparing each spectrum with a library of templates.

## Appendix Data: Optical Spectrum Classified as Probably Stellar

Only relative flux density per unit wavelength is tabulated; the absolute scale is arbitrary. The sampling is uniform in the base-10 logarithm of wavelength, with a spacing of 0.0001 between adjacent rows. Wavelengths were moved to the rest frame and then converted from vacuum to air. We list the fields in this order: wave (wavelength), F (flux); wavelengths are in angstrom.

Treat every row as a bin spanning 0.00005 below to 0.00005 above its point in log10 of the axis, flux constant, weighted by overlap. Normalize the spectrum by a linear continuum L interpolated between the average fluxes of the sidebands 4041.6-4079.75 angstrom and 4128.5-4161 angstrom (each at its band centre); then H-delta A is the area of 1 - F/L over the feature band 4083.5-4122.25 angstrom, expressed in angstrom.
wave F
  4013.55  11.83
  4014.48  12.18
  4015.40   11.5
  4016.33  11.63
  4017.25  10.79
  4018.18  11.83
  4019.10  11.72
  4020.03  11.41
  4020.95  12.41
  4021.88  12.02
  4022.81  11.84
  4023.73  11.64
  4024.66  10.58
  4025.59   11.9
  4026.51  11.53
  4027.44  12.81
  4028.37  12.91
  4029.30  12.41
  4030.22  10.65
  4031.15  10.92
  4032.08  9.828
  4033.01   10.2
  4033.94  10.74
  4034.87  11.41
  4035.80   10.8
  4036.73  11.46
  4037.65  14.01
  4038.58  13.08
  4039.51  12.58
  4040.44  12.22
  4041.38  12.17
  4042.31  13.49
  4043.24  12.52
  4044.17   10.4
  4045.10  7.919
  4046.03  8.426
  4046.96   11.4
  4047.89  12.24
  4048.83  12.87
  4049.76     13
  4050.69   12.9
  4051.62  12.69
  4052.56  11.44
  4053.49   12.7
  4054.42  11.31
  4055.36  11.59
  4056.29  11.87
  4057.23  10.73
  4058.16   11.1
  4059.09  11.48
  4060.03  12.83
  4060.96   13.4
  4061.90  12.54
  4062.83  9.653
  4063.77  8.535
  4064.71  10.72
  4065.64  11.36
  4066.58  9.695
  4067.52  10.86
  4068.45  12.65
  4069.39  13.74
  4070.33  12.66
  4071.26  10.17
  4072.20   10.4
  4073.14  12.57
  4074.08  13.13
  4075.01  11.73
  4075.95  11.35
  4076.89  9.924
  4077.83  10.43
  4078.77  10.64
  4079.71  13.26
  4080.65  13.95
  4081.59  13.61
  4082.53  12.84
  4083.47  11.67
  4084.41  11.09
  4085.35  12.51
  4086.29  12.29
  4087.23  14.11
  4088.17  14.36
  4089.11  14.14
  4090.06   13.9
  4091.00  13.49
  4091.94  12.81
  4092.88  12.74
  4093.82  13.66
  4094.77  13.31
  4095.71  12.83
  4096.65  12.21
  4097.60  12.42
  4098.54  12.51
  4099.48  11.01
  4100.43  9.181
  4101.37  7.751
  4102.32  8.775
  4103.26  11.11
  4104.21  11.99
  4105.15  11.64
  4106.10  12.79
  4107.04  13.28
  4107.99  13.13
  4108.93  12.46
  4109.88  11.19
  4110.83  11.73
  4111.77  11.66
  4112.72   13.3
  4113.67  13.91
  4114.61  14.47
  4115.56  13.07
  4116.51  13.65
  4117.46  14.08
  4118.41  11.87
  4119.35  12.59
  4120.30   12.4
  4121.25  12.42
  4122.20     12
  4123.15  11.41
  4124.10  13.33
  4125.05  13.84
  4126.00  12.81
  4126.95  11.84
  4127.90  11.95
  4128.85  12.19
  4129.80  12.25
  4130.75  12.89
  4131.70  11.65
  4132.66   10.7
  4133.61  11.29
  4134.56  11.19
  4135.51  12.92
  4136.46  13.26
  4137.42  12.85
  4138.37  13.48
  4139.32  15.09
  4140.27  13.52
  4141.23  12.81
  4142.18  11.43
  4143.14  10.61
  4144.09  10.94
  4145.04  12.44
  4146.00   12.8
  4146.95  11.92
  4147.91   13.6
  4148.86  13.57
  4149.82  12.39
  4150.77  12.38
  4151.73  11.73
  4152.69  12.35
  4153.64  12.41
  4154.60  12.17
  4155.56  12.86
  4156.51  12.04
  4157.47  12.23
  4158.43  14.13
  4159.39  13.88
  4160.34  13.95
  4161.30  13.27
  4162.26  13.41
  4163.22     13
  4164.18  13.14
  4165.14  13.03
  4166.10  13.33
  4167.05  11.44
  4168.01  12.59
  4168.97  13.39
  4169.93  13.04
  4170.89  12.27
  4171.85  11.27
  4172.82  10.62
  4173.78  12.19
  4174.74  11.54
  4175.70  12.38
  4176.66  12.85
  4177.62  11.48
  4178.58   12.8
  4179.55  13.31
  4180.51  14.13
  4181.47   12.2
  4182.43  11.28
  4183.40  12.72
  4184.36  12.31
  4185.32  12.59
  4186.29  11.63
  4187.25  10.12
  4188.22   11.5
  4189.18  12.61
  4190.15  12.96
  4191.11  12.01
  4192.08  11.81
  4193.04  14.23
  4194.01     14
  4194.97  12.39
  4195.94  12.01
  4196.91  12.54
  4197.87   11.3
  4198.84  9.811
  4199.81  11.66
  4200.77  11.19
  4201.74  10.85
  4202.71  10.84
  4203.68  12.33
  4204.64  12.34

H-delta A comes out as -1.33 angstrom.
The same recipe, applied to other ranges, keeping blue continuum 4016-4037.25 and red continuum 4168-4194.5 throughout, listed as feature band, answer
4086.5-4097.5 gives -1.4 angstrom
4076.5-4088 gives -0.5 angstrom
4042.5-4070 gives 0.3 angstrom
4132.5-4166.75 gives -1.5 angstrom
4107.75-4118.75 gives -0.9 angstrom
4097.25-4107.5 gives 0.7 angstrom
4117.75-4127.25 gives -0.4 angstrom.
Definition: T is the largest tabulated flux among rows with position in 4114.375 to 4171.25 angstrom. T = 15.09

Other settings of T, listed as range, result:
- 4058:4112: 14.36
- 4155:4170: 14.13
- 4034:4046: 14.01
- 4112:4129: 14.47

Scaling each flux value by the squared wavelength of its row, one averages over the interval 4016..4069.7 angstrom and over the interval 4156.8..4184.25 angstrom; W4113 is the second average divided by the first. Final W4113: 1.16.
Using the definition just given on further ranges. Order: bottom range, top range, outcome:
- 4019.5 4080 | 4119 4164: 1.13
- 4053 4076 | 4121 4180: 1.13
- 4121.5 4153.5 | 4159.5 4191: 1.02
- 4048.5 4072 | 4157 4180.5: 1.15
